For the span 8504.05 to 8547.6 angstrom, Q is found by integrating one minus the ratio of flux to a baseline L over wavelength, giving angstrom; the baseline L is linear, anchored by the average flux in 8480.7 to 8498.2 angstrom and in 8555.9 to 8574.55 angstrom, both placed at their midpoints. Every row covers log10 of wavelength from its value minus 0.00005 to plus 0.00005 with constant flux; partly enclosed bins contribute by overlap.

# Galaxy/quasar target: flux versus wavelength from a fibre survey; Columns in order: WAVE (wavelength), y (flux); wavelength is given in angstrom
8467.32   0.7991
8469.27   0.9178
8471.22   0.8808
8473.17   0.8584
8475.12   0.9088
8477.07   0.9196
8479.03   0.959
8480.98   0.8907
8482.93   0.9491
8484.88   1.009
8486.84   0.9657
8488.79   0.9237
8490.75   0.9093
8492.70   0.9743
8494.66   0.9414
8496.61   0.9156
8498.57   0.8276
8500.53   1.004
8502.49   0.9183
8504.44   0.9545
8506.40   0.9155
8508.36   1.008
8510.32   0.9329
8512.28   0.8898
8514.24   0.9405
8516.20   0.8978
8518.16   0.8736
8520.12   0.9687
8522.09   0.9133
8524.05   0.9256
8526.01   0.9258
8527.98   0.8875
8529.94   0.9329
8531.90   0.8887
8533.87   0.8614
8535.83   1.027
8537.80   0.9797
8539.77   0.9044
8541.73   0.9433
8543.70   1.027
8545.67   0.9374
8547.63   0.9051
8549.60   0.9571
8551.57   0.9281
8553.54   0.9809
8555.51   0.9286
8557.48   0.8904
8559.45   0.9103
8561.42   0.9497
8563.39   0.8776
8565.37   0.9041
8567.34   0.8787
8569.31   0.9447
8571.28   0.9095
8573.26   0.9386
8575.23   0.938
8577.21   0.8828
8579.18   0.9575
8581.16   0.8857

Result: -0.3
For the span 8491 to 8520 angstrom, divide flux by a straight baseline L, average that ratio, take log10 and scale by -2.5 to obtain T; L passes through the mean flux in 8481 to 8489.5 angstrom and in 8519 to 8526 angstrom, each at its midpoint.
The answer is 0.02 mag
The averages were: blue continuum 0.956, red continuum 0.933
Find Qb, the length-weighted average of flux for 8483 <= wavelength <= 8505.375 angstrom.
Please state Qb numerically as 0.941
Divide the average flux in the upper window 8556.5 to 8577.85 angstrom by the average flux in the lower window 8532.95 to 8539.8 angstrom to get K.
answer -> 0.96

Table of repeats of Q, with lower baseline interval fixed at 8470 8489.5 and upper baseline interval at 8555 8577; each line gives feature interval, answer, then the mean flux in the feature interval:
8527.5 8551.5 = -0.54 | 0.939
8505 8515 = -0.17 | 0.938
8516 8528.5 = 0.07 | 0.915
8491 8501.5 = -0.08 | 0.931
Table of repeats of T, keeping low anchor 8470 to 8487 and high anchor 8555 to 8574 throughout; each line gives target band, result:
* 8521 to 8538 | -0.01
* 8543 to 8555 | -0.04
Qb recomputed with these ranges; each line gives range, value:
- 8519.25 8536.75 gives 0.925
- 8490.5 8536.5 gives 0.926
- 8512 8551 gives 0.93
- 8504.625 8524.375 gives 0.927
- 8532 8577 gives 0.931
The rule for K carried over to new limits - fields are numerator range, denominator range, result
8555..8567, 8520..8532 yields 0.99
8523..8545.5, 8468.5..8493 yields 1.01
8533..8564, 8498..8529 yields 1.02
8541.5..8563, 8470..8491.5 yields 1.02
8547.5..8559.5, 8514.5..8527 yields 1.01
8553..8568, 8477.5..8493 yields 0.97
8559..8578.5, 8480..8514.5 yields 0.98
